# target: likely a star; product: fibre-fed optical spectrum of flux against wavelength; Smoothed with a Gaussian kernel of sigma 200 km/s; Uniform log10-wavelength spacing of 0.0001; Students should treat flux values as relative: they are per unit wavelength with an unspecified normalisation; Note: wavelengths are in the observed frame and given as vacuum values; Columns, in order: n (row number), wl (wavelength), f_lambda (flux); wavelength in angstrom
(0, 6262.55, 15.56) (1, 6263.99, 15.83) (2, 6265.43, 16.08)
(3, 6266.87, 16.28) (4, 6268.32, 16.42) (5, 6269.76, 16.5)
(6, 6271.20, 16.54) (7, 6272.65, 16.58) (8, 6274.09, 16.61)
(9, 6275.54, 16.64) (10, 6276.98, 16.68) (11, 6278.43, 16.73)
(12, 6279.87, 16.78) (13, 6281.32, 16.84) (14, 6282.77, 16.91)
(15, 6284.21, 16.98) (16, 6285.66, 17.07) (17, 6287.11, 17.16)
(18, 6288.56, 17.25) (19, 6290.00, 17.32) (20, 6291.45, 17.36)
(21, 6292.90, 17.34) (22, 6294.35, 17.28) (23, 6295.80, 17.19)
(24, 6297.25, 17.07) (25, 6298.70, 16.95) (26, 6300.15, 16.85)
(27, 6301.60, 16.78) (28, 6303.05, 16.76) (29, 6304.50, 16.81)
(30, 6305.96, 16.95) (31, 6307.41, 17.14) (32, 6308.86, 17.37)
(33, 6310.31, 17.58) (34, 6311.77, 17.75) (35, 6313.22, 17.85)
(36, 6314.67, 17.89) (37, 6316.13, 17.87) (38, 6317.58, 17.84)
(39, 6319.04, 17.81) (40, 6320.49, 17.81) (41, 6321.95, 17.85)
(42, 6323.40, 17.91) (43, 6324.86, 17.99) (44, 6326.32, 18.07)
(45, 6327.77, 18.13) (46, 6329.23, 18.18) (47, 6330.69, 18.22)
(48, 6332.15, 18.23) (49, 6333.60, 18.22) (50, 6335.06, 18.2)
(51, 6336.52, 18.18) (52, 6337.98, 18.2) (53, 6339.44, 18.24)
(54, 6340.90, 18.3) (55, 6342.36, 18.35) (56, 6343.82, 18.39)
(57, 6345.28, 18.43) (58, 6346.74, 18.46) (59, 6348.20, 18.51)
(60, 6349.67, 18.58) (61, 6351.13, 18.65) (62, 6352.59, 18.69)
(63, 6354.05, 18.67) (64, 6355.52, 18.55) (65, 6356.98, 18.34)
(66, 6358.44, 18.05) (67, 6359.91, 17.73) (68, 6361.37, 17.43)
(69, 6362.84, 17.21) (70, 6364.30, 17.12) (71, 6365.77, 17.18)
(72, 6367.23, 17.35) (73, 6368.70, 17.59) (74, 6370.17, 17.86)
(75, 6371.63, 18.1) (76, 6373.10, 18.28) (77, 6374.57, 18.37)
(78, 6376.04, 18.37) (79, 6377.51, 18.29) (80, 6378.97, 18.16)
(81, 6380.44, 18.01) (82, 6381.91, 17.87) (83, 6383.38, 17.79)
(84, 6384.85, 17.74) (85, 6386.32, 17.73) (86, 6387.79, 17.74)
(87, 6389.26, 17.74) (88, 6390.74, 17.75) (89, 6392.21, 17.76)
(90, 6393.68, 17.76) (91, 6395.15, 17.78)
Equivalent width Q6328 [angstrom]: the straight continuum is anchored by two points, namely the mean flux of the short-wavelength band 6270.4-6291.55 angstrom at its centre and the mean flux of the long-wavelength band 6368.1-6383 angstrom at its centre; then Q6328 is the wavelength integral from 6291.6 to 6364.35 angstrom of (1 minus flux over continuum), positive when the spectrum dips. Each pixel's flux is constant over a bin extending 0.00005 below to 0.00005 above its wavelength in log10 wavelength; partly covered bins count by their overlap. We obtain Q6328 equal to -1.5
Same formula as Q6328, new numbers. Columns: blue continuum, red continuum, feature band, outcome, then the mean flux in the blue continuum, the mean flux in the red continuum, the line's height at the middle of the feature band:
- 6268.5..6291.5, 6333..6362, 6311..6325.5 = -0.1 angstrom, 16.9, 18.3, 17.7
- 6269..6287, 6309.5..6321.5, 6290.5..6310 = 0.3 angstrom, 16.8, 17.8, 17.4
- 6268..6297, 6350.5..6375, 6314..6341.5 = -0.9 angstrom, 16.9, 17.9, 17.5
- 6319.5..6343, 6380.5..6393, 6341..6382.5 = -0.4 angstrom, 18.1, 17.8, 17.9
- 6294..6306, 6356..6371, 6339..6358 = -1.1 angstrom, 16.9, 17.6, 17.5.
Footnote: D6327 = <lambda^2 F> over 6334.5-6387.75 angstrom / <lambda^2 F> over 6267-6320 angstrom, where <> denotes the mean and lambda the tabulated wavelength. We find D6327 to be 1.08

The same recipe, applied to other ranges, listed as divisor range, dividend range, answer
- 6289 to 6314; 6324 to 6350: 1.07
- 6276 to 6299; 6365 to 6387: 1.08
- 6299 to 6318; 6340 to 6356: 1.08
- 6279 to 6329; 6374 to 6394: 1.06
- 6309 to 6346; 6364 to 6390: 1.00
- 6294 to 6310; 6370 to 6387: 1.09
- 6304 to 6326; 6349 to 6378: 1.04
